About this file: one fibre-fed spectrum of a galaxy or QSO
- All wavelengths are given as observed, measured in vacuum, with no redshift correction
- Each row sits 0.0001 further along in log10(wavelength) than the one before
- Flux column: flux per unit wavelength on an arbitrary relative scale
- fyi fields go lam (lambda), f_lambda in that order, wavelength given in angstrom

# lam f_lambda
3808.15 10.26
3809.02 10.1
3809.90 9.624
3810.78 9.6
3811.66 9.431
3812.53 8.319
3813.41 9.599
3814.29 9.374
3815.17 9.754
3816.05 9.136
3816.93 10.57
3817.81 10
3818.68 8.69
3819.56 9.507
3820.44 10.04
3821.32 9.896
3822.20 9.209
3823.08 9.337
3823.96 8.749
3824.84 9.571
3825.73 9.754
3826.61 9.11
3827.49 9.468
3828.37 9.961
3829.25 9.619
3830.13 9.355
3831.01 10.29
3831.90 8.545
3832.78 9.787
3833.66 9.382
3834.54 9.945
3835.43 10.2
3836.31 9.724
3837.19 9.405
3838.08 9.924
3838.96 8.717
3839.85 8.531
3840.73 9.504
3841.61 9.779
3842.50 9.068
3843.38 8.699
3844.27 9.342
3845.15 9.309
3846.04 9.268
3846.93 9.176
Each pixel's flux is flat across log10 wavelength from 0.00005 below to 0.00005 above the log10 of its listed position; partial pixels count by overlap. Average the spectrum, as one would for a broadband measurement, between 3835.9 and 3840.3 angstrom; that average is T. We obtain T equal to 9.26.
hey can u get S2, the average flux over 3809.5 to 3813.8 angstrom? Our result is 9.31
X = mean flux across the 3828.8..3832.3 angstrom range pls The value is 9.46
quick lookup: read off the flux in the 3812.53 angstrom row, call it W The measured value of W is 8.319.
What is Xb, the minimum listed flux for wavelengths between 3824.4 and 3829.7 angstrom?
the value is 9.11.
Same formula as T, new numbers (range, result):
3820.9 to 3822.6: 9.56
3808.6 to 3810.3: 9.85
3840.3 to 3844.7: 9.28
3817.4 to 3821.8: 9.64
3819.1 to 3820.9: 9.76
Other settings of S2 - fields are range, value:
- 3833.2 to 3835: 9.66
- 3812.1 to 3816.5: 9.22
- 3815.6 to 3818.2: 9.89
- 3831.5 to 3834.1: 9.27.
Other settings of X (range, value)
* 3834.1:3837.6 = 9.83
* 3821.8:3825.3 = 9.2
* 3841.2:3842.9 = 9.4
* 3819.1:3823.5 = 9.59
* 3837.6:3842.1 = 9.28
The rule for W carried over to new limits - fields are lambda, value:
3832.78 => 9.787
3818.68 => 8.69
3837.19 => 9.405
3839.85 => 8.531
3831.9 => 8.545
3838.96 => 8.717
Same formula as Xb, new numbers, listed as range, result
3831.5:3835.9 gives 8.545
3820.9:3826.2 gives 8.749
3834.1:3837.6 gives 9.405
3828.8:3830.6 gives 9.355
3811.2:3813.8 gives 8.319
